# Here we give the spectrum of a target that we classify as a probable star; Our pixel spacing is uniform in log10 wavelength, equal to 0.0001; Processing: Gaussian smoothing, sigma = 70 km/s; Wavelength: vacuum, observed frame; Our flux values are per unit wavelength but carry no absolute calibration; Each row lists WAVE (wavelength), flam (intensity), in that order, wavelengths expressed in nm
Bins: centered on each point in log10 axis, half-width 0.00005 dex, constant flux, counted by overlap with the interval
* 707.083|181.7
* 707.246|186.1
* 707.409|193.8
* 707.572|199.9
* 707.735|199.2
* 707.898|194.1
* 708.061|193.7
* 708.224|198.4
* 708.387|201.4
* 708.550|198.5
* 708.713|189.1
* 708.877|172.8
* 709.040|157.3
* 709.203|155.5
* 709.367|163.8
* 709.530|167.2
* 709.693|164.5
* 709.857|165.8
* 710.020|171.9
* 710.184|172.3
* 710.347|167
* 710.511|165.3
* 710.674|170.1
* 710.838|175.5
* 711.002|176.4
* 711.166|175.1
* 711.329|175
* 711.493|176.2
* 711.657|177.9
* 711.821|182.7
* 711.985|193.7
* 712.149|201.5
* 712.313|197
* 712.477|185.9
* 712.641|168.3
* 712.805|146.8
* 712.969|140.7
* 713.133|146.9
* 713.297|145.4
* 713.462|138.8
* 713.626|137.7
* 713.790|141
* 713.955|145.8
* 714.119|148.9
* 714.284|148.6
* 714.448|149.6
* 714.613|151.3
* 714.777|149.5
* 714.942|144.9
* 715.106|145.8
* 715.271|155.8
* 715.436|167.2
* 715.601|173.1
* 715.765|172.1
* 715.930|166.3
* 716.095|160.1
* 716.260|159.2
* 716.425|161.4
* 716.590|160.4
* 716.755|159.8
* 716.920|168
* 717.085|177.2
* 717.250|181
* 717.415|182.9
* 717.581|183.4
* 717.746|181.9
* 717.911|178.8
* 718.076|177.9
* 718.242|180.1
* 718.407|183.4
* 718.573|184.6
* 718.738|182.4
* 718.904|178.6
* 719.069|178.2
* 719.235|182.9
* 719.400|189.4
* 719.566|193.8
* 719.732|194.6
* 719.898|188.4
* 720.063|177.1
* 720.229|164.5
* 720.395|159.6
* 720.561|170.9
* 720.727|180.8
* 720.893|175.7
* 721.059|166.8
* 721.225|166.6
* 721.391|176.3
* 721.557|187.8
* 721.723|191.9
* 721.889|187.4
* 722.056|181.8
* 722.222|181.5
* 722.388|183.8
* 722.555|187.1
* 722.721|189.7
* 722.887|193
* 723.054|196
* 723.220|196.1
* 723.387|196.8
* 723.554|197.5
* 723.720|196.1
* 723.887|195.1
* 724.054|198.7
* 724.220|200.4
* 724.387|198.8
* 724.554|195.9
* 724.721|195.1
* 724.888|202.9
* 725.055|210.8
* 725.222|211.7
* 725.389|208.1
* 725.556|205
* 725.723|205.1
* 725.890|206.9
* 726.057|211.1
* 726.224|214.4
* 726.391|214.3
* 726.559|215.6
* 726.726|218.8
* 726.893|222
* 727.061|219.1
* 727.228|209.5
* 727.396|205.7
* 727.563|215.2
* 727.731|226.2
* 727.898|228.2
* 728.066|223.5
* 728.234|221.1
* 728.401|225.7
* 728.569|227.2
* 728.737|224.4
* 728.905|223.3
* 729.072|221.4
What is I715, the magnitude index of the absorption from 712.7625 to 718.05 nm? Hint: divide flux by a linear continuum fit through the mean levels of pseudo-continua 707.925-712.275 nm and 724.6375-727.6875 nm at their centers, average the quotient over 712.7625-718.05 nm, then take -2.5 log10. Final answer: 0.19 mag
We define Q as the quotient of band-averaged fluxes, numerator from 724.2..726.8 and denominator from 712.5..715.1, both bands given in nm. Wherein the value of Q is 1.4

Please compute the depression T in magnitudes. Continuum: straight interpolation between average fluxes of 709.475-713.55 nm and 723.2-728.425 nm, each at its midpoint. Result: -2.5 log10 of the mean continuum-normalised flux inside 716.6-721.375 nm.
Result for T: 0.07 mag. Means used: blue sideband 170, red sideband 209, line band 178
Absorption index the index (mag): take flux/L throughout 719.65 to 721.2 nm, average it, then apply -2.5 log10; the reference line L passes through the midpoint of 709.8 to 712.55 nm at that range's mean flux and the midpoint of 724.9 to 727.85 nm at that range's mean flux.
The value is 0.14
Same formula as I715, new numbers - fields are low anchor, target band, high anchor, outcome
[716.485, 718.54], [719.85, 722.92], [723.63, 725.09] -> 0.058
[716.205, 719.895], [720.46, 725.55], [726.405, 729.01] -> 0.051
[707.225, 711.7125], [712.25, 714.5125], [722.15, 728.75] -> 0.211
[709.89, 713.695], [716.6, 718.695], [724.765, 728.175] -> 0.054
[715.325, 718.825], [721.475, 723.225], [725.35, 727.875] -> 0.040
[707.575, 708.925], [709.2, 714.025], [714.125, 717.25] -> 0.076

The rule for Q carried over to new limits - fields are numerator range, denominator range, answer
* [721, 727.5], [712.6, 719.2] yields 1.22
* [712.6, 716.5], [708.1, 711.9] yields 0.87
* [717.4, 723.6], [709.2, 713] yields 1.06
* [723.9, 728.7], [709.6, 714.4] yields 1.28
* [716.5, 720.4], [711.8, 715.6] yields 1.13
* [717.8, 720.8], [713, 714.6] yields 1.24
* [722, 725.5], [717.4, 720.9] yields 1.09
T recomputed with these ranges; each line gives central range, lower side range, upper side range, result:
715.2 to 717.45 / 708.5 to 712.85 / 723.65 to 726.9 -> 0.12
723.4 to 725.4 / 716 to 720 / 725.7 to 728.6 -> 0.03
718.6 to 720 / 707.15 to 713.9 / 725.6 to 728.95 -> 0.06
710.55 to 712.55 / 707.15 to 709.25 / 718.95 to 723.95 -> 0.03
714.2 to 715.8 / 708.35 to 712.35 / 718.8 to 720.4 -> 0.15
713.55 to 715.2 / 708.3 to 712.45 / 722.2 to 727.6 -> 0.25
